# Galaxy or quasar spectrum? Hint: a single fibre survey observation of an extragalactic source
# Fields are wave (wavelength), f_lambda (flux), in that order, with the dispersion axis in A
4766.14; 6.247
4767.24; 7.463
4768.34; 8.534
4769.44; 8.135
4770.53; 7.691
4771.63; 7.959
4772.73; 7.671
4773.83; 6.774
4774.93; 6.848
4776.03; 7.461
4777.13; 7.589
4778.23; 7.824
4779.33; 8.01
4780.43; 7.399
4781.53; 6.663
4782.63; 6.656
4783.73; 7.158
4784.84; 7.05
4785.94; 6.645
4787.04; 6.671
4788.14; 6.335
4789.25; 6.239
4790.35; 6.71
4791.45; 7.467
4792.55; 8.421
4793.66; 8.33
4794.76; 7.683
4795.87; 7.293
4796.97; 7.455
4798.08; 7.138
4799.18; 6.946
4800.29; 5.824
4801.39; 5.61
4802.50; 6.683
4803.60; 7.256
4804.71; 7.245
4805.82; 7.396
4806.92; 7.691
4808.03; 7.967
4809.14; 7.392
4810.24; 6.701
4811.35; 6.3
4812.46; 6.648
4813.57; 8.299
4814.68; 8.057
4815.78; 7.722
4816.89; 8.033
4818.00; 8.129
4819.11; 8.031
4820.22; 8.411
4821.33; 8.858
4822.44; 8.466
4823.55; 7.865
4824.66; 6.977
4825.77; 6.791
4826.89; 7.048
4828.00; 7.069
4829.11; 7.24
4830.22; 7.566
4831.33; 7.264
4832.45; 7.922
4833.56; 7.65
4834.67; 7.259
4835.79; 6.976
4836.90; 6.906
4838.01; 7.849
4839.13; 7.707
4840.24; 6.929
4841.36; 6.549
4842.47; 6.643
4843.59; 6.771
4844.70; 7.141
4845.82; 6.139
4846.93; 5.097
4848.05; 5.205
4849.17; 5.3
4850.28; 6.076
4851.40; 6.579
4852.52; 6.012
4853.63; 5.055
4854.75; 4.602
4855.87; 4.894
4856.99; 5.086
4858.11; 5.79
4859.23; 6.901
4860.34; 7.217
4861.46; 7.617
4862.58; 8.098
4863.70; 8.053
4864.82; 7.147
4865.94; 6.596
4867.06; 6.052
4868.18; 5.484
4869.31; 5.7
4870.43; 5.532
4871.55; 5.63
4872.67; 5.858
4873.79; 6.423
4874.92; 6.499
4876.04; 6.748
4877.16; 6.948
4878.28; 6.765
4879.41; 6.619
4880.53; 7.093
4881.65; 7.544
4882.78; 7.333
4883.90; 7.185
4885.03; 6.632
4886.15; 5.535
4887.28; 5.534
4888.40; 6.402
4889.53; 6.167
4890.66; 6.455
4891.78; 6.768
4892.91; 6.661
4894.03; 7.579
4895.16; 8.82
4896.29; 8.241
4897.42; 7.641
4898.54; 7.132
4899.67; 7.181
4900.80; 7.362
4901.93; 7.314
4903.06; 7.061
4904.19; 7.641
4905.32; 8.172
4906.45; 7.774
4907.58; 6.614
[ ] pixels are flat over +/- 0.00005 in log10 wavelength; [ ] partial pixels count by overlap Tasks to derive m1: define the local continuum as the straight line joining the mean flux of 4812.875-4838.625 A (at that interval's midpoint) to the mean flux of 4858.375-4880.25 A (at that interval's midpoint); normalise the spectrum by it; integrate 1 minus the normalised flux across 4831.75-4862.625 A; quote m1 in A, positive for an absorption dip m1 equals 2.9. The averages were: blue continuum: 7.66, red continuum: 6.62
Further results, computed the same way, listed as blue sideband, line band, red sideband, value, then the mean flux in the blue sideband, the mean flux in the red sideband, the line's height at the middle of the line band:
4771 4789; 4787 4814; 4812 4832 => 1.12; 7.15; 7.7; 7.42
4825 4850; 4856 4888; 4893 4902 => 3.34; 6.86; 7.63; 7.3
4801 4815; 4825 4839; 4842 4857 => -2.08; 7.17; 5.77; 6.36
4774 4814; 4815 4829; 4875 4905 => -1.33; 7.13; 7.02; 7.1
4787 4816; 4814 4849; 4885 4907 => -0.62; 7.17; 7.11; 7.15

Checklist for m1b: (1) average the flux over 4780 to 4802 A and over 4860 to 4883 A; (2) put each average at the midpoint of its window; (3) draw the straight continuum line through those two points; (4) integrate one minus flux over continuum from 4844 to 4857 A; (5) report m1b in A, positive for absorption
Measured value 2.18 A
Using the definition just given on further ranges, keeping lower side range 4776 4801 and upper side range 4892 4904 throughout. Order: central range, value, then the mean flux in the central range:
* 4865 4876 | 2.00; 6.05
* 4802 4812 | 0.04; 7.18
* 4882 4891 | 1.23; 6.42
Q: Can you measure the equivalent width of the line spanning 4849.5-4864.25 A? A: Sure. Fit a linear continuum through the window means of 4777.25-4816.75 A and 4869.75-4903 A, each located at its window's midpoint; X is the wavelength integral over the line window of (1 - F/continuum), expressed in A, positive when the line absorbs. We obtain 1.4 A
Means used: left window 7.18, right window 6.81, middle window 6.29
